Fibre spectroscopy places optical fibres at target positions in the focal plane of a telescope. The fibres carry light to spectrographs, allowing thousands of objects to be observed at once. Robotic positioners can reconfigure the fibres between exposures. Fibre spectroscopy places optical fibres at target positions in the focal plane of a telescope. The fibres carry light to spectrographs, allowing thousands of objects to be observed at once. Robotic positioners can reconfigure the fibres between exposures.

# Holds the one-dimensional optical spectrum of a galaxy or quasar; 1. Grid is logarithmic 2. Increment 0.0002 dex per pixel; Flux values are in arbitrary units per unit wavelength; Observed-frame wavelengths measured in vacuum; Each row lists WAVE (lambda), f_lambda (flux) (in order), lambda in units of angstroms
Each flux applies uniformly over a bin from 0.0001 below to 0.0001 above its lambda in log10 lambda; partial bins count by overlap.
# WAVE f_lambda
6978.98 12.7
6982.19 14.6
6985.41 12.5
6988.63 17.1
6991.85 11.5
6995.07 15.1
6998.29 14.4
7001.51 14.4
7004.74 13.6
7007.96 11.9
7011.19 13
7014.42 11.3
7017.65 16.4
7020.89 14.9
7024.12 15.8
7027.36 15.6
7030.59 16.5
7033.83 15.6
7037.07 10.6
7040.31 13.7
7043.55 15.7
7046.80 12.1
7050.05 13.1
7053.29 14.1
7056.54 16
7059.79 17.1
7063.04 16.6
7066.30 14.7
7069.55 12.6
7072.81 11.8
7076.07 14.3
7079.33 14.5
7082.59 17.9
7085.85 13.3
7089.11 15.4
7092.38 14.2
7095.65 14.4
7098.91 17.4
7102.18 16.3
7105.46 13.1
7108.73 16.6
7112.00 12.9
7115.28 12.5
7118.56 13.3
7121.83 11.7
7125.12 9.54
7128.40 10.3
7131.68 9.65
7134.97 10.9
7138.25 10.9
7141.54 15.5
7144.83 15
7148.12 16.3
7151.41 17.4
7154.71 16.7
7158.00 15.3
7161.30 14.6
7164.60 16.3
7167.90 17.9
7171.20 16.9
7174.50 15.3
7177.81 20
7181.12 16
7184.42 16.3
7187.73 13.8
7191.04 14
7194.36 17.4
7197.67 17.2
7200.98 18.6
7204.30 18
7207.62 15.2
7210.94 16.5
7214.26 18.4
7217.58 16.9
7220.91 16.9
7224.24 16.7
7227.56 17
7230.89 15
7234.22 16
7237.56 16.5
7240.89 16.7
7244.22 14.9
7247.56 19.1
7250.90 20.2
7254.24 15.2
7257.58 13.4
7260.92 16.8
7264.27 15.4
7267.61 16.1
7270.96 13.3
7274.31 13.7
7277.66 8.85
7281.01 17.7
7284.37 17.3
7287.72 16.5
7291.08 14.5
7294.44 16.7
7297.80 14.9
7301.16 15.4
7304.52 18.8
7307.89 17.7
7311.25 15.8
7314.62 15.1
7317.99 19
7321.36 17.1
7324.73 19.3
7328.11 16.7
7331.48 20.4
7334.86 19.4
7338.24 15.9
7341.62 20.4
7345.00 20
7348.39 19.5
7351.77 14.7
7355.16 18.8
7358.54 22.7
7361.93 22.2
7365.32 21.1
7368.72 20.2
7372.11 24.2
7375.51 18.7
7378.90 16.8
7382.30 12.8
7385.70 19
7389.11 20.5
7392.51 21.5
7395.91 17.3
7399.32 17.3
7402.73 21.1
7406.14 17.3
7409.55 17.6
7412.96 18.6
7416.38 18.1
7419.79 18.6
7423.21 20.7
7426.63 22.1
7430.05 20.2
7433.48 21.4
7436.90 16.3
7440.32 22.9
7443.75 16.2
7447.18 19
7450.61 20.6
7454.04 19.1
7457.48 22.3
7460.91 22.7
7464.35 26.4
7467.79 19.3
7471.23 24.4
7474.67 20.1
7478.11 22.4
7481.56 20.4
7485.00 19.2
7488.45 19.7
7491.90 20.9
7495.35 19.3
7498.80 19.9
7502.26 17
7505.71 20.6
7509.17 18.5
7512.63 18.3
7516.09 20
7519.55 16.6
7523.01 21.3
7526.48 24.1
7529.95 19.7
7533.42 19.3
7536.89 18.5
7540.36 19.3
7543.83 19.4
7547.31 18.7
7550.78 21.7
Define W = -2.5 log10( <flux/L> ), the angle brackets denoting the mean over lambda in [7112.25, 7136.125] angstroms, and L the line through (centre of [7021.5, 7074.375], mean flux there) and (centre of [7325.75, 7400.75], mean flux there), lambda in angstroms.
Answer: 0.36 mag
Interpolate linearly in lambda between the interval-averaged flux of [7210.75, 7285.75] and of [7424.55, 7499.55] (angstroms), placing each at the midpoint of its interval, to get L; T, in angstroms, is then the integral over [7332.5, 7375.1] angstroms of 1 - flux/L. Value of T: -3.6 angstroms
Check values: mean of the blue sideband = 16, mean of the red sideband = 20.7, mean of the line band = 19.9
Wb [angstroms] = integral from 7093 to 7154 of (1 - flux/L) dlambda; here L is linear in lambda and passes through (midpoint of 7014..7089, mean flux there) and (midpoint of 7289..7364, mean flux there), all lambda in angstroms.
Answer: 7.4 angstroms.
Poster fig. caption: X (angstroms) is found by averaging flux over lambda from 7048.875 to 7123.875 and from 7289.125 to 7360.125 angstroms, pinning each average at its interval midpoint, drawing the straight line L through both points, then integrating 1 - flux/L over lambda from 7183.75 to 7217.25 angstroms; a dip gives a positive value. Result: -1.06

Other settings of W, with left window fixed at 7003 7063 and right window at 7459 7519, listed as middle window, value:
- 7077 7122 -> 0.04 mag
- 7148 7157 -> -0.06 mag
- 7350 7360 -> 0.00 mag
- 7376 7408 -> 0.06 mag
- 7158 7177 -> -0.01 mag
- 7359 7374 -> -0.17 mag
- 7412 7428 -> 0.00 mag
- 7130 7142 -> 0.35 mag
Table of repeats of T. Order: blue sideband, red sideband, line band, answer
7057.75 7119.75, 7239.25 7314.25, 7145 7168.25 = -1.7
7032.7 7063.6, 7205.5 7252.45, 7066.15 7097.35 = 1.1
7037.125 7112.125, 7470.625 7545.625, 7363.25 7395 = -1.9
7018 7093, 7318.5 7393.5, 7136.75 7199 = 1.5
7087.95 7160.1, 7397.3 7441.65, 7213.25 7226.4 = -1.3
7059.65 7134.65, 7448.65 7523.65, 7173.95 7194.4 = -1.1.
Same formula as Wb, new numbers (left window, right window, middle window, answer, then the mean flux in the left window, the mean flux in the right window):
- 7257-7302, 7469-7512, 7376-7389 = 0.4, 15.1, 20.1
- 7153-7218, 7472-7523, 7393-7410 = 0.3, 16.6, 19.6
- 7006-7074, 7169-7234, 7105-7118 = 1.3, 14.3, 16.6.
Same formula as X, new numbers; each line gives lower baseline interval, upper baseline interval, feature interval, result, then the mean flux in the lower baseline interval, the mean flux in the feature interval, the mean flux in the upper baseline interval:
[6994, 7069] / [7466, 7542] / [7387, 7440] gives -1.2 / 14.4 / 19.3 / 20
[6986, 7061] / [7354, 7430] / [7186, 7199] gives 0.9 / 14.3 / 15.6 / 19.4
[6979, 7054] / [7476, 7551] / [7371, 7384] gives 0.2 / 14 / 17.9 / 19.7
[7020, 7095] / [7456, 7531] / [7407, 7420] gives 0.9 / 14.6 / 18.1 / 20.6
